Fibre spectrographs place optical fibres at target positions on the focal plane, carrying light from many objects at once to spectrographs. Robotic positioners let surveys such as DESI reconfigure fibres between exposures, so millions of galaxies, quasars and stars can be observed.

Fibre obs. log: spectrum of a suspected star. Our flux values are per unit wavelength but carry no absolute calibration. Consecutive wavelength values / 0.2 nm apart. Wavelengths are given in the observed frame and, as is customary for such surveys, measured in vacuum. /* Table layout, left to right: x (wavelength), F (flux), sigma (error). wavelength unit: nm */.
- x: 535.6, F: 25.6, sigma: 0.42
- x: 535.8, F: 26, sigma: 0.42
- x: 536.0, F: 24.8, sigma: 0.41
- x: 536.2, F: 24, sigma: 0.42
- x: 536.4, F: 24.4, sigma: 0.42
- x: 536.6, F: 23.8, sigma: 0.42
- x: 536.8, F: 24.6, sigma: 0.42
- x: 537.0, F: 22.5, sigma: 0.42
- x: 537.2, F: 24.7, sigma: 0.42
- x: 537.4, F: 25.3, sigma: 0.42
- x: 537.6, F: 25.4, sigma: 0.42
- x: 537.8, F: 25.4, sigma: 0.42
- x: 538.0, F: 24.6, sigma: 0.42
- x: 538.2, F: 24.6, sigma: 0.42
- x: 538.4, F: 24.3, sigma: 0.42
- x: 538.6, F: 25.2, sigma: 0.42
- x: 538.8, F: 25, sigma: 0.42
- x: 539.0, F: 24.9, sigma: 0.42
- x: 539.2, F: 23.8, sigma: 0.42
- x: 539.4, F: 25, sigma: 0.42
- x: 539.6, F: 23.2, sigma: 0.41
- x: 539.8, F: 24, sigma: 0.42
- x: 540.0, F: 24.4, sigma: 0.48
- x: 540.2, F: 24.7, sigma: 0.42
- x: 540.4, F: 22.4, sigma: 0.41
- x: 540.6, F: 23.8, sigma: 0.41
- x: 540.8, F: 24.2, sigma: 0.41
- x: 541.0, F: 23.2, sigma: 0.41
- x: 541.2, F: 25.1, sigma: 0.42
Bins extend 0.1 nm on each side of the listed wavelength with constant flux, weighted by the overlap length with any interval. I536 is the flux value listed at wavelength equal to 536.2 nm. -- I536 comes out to 24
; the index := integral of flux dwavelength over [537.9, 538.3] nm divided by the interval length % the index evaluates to 24.6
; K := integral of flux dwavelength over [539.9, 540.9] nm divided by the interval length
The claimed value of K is 23.9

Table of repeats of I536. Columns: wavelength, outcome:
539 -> 24.9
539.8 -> 24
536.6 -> 23.8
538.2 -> 24.6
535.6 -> 25.6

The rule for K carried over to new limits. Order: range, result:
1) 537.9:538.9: 24.7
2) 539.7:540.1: 24.2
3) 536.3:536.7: 24.1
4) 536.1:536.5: 24.2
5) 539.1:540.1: 24.1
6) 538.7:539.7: 24.4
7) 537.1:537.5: 25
